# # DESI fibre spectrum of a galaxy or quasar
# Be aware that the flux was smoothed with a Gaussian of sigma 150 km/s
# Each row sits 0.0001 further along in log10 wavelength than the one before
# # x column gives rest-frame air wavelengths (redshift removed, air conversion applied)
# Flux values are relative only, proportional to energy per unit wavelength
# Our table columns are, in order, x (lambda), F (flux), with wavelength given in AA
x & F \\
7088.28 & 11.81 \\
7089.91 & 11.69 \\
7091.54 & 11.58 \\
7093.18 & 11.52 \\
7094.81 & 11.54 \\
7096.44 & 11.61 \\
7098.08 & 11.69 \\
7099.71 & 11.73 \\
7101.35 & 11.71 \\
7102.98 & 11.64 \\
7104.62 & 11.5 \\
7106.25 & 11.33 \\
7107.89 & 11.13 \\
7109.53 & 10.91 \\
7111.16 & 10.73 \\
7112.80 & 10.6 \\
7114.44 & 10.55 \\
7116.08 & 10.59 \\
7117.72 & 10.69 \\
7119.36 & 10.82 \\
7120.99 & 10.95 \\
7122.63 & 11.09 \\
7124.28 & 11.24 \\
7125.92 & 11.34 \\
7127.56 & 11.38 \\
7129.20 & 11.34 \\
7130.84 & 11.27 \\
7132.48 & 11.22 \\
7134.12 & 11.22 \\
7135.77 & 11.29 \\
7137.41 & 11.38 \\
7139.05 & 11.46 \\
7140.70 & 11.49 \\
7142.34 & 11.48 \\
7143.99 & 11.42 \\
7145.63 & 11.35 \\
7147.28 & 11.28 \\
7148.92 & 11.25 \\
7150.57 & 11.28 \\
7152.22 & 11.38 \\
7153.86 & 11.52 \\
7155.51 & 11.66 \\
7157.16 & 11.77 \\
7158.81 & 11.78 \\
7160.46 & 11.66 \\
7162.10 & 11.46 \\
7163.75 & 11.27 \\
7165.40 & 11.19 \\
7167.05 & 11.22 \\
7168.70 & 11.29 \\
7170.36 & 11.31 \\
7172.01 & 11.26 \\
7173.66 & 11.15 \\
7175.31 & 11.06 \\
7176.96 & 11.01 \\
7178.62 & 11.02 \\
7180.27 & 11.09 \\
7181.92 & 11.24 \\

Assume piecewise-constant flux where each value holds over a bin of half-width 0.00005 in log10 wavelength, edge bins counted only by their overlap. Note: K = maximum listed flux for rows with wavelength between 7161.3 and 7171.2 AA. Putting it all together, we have 11.46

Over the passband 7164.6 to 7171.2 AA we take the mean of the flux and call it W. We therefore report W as 11.2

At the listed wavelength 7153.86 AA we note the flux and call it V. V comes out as 11.52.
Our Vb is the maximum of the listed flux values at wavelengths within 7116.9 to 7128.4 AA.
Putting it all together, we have 11.38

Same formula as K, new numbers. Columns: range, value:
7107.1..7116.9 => 11.13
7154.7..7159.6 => 11.78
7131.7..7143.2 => 11.49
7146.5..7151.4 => 11.28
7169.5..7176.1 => 11.31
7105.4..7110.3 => 11.33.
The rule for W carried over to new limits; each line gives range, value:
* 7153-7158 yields 11.6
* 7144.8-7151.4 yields 11.3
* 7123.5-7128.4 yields 11.3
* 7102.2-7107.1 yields 11.5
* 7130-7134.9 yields 11.3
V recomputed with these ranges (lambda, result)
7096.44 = 11.61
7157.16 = 11.77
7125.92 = 11.34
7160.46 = 11.66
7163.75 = 11.27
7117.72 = 10.69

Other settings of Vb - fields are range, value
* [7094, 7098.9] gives 11.69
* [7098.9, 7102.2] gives 11.73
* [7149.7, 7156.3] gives 11.66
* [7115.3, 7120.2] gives 10.82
